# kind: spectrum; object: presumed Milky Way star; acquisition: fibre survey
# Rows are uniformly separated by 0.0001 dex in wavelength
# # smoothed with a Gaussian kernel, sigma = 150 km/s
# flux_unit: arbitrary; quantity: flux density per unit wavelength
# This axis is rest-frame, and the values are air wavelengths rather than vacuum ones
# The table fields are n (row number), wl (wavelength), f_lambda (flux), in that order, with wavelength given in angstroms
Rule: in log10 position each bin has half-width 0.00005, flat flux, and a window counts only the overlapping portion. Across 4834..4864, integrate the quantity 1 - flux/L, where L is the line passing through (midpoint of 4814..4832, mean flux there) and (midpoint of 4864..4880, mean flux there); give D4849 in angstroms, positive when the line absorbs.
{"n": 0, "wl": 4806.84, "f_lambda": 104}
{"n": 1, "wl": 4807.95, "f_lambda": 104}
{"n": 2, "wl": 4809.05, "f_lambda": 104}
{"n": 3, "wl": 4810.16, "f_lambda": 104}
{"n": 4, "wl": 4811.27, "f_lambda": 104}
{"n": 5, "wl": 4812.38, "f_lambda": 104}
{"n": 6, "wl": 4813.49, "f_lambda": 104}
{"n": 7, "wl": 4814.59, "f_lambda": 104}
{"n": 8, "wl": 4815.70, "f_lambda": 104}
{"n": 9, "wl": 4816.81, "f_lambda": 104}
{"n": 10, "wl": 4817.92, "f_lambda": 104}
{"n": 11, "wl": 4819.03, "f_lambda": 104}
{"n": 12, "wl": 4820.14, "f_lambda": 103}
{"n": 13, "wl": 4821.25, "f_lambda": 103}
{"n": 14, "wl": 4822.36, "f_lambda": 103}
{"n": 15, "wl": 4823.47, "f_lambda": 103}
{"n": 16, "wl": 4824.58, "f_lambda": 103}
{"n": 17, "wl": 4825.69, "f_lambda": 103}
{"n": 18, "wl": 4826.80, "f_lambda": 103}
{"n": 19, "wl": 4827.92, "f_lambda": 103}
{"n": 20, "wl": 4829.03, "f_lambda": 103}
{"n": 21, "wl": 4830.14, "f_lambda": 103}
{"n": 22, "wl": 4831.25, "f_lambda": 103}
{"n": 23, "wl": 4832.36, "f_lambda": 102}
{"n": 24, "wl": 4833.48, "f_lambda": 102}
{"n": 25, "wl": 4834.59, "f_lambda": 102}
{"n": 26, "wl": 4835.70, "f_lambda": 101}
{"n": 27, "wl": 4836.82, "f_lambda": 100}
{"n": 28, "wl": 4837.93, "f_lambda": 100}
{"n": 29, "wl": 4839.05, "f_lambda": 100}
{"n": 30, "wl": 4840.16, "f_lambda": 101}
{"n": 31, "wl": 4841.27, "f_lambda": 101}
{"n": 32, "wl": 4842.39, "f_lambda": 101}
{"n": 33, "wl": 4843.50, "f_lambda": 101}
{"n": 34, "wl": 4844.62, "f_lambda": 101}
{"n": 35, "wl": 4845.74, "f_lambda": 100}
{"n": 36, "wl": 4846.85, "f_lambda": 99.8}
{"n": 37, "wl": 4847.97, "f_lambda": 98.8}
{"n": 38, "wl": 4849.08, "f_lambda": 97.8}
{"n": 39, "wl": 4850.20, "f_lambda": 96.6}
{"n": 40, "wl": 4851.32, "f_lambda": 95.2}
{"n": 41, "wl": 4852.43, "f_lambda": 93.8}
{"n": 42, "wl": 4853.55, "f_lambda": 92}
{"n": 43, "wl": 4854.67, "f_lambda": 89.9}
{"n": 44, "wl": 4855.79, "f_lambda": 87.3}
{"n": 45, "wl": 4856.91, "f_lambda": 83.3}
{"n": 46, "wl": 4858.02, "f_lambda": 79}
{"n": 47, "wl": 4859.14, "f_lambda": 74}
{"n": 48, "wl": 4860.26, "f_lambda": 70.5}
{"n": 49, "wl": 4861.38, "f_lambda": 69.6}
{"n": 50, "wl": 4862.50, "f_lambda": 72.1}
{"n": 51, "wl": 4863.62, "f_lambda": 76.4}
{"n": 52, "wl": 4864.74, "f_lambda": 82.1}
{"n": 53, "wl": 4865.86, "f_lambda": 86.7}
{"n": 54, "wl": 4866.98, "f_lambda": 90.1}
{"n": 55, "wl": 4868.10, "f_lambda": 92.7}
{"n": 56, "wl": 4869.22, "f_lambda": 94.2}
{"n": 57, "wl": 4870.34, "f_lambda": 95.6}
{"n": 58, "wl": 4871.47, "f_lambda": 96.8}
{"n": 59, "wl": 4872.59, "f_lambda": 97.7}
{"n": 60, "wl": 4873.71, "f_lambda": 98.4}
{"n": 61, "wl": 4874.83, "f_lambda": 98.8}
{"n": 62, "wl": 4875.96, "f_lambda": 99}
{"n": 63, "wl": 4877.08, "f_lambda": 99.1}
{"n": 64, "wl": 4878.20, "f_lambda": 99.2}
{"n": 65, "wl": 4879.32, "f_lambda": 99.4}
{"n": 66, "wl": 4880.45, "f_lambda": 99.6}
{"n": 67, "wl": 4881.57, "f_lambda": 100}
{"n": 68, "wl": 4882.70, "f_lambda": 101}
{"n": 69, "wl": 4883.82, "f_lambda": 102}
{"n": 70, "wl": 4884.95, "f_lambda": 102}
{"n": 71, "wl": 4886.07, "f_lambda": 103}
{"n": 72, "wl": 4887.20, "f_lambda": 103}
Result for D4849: 2.1 angstroms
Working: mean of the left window 103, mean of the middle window 92.1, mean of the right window 94.8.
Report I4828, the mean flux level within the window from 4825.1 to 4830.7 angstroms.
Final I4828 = 103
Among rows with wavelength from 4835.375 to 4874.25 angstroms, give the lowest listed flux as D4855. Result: 69.6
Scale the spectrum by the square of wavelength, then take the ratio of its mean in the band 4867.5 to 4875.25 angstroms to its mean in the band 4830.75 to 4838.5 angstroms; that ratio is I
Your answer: 0.96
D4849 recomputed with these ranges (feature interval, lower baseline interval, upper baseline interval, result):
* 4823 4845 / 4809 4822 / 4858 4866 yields -2.2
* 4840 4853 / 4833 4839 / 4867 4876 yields 0.1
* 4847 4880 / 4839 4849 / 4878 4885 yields 3.4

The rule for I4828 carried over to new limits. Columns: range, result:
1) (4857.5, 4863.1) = 73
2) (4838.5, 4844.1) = 101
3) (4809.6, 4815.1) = 104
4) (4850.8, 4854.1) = 93.8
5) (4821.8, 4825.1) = 103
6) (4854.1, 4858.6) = 84.9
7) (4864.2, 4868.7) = 88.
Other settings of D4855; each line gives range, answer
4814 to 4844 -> 100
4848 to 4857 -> 83.3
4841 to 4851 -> 96.6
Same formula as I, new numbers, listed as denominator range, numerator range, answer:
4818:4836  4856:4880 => 0.87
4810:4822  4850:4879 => 0.87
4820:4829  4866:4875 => 0.94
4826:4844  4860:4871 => 0.83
